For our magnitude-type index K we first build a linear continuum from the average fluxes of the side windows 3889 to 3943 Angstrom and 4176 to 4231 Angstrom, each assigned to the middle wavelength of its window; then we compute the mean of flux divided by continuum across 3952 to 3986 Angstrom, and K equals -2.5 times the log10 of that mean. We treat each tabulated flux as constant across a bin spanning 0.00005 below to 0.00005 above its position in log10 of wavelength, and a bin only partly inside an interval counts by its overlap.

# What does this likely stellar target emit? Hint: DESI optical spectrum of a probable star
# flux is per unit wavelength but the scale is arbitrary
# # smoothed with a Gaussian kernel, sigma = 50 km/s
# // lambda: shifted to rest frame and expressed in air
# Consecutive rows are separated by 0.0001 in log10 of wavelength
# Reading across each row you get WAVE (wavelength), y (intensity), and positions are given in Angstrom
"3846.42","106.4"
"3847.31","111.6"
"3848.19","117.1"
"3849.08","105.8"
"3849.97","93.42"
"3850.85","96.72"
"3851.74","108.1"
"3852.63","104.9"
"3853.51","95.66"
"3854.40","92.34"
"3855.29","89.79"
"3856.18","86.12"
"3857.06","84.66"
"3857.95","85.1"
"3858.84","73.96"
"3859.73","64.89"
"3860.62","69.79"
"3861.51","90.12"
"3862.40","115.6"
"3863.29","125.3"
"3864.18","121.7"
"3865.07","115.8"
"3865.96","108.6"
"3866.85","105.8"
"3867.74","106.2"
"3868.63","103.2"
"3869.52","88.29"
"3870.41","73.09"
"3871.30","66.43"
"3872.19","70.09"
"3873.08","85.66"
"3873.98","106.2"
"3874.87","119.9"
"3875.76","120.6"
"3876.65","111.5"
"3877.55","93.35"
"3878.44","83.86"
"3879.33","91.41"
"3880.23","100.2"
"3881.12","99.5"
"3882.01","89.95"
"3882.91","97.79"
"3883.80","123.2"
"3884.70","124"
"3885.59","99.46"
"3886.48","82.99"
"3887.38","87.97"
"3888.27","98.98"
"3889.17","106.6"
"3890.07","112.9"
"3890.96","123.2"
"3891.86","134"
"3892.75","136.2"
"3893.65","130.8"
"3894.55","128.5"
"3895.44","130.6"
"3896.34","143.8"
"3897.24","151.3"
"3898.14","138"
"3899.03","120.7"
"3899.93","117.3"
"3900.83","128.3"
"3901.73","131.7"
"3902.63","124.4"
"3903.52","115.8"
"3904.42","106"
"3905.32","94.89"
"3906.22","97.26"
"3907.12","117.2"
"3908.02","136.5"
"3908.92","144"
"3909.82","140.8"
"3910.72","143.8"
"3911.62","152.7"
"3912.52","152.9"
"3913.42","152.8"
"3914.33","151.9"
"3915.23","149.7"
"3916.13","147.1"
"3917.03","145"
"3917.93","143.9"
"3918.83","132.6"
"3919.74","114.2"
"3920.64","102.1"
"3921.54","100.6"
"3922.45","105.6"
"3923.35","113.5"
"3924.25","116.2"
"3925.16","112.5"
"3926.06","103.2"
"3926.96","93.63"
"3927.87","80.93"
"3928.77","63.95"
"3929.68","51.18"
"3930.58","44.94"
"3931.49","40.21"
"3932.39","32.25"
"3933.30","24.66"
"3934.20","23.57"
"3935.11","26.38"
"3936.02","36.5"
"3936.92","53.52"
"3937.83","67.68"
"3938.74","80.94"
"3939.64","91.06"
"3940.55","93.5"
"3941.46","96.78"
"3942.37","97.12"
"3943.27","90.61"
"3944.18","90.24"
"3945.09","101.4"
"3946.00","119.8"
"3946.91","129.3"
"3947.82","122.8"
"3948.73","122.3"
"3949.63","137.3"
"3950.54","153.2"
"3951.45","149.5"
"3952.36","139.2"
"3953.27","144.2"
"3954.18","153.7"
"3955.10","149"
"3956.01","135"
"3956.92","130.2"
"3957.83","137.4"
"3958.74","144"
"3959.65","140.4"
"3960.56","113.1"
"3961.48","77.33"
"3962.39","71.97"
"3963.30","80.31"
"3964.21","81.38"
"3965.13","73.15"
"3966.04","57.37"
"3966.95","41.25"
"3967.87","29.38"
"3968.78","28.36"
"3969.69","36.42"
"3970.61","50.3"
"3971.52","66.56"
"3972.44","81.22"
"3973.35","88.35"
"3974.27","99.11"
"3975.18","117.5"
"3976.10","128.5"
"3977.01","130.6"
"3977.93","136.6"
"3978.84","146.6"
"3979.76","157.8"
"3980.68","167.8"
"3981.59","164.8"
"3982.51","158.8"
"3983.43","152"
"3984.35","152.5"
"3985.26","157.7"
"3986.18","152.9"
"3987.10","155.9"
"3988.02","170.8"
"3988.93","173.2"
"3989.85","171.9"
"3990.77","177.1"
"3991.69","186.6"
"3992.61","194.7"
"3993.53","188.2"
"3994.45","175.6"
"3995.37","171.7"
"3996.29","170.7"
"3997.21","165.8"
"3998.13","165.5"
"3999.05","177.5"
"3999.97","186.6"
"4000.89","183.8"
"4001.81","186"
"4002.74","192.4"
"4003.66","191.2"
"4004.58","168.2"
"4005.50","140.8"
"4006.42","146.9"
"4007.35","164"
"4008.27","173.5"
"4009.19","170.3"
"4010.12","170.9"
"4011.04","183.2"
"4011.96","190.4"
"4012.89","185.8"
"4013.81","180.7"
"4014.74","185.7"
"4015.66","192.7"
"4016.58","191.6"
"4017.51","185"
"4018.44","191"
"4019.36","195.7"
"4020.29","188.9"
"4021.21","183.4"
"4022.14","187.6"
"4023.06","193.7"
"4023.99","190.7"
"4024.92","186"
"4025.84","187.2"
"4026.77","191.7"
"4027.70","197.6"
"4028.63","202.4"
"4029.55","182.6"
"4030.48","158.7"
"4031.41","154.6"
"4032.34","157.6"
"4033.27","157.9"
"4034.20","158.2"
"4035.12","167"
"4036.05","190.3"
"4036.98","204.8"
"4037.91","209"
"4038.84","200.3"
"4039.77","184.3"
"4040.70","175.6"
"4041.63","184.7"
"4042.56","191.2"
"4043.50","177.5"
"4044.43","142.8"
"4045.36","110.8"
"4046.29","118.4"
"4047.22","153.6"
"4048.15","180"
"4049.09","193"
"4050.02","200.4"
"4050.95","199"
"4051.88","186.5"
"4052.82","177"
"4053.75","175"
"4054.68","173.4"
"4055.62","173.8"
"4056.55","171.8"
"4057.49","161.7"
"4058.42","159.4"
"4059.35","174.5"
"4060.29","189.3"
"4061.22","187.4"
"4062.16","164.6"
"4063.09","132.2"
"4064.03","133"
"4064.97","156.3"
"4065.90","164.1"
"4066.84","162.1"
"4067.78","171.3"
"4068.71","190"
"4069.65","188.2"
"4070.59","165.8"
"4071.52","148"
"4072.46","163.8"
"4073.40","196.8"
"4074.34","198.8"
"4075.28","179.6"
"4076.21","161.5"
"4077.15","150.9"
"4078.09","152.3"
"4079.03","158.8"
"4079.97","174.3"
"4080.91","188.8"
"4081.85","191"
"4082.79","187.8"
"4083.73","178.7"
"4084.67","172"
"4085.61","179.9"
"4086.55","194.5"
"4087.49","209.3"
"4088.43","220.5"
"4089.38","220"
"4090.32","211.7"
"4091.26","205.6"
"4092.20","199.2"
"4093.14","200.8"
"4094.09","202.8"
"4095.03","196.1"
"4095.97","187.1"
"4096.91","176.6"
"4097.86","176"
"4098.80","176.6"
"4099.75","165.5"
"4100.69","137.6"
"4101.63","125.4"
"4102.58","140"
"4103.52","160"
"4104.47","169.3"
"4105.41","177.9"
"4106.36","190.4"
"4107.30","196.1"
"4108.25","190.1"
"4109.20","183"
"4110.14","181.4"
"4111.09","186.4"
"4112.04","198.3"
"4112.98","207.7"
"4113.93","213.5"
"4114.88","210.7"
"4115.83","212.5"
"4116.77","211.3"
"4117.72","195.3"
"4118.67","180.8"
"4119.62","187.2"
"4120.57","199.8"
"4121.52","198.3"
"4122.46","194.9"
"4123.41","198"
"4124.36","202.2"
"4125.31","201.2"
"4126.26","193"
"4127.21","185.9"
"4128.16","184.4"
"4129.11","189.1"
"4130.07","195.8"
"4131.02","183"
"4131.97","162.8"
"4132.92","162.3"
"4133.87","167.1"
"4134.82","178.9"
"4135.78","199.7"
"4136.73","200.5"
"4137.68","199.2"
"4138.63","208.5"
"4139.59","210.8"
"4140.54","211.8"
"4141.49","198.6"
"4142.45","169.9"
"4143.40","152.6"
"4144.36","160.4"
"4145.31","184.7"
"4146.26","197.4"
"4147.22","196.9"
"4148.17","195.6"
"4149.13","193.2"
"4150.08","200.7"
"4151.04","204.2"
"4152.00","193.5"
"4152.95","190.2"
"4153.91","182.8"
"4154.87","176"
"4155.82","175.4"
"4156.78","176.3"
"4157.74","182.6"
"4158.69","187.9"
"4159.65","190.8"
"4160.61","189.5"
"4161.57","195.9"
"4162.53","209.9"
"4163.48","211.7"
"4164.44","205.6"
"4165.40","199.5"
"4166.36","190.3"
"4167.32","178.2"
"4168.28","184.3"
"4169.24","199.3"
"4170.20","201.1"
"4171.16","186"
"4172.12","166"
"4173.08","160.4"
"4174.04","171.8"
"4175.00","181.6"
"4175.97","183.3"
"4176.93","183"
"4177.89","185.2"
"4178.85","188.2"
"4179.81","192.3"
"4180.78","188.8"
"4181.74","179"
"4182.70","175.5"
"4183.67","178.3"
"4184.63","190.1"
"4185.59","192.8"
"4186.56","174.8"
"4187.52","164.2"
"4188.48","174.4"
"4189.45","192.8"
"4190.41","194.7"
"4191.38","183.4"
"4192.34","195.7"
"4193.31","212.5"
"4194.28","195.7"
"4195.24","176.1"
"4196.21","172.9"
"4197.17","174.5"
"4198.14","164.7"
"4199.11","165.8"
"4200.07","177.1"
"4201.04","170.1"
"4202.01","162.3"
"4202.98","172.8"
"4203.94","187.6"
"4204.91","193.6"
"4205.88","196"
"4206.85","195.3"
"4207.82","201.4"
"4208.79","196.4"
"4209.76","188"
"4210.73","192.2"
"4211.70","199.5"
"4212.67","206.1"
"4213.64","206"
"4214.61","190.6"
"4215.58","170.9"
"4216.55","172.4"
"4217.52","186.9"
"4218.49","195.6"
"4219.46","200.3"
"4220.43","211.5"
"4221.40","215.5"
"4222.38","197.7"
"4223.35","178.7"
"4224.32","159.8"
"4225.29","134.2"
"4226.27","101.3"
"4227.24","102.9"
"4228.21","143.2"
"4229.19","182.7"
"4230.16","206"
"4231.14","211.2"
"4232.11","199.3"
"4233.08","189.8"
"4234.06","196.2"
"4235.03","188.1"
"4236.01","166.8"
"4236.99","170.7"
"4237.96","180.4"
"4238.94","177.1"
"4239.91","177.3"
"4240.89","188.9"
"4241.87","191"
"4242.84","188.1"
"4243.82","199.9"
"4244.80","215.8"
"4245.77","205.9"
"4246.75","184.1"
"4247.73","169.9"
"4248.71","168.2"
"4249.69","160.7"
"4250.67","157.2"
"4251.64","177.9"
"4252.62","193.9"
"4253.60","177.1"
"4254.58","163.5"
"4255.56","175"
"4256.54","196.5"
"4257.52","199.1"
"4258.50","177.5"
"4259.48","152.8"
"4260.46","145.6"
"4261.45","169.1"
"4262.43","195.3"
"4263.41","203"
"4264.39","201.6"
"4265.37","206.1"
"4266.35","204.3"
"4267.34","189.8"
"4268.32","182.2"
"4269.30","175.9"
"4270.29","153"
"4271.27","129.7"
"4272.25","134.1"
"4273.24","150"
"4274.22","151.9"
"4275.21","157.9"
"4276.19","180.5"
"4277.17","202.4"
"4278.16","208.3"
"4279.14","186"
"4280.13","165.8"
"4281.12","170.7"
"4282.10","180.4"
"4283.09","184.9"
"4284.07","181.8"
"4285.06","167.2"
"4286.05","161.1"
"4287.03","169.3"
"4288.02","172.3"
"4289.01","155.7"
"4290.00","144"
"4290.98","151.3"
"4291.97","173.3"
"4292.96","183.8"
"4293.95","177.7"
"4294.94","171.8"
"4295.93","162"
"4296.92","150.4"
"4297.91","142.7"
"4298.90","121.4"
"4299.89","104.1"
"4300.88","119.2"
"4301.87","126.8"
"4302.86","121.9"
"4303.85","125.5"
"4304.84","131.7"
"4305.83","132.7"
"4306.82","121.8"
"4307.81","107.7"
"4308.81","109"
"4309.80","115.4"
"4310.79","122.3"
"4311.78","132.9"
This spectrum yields 0.090 mag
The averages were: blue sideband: 107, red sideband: 182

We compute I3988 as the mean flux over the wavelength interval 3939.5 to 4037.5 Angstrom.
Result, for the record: 147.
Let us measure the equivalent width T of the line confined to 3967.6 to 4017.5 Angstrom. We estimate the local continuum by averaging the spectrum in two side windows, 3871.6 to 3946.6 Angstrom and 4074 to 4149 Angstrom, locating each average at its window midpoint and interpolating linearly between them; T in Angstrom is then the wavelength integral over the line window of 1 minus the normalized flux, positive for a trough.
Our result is -4.8 Angstrom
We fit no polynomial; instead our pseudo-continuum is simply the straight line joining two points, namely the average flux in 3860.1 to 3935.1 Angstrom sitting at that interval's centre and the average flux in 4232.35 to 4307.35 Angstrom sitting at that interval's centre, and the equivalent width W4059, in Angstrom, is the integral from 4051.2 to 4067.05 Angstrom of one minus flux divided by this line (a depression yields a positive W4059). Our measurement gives -3.9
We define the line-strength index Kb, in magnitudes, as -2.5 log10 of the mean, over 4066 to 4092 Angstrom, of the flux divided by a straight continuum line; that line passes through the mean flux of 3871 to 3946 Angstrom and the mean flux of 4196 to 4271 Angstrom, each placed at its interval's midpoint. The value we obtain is -0.25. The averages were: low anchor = 105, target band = 182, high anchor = 182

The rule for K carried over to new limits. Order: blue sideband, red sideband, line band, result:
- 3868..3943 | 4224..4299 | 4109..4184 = -0.25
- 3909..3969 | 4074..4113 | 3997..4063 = -0.19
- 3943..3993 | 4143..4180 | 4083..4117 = -0.13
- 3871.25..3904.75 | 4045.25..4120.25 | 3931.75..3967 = 0.34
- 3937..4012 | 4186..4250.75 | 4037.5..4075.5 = -0.16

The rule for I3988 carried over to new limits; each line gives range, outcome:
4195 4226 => 184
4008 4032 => 185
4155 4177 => 187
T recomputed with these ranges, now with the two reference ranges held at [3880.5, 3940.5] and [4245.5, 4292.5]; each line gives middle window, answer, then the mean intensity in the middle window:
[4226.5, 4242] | -1.0 Angstrom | 178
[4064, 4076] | -3.1 Angstrom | 172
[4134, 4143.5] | -2.8 Angstrom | 194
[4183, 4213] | -4.5 Angstrom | 185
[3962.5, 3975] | 5.7 Angstrom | 64.1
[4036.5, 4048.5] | -3.7 Angstrom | 172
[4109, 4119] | -3.7 Angstrom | 199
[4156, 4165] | -2.3 Angstrom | 194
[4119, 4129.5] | -3.4 Angstrom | 194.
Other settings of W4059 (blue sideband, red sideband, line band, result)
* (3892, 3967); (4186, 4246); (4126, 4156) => -4.3 Angstrom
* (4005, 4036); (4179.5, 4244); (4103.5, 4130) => -1.8 Angstrom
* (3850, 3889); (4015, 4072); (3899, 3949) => 7.0 Angstrom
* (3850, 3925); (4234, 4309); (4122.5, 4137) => -3.9 Angstrom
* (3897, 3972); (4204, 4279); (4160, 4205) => -5.0 Angstrom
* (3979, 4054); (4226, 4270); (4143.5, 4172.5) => -1.8 Angstrom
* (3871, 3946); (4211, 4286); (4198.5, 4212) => -1.2 Angstrom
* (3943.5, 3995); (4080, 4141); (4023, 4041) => -3.4 Angstrom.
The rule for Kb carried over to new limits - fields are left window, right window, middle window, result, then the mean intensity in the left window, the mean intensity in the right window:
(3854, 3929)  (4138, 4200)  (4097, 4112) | -0.01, 111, 187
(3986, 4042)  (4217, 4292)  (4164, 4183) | -0.04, 180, 177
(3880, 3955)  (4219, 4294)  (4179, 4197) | -0.14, 110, 177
